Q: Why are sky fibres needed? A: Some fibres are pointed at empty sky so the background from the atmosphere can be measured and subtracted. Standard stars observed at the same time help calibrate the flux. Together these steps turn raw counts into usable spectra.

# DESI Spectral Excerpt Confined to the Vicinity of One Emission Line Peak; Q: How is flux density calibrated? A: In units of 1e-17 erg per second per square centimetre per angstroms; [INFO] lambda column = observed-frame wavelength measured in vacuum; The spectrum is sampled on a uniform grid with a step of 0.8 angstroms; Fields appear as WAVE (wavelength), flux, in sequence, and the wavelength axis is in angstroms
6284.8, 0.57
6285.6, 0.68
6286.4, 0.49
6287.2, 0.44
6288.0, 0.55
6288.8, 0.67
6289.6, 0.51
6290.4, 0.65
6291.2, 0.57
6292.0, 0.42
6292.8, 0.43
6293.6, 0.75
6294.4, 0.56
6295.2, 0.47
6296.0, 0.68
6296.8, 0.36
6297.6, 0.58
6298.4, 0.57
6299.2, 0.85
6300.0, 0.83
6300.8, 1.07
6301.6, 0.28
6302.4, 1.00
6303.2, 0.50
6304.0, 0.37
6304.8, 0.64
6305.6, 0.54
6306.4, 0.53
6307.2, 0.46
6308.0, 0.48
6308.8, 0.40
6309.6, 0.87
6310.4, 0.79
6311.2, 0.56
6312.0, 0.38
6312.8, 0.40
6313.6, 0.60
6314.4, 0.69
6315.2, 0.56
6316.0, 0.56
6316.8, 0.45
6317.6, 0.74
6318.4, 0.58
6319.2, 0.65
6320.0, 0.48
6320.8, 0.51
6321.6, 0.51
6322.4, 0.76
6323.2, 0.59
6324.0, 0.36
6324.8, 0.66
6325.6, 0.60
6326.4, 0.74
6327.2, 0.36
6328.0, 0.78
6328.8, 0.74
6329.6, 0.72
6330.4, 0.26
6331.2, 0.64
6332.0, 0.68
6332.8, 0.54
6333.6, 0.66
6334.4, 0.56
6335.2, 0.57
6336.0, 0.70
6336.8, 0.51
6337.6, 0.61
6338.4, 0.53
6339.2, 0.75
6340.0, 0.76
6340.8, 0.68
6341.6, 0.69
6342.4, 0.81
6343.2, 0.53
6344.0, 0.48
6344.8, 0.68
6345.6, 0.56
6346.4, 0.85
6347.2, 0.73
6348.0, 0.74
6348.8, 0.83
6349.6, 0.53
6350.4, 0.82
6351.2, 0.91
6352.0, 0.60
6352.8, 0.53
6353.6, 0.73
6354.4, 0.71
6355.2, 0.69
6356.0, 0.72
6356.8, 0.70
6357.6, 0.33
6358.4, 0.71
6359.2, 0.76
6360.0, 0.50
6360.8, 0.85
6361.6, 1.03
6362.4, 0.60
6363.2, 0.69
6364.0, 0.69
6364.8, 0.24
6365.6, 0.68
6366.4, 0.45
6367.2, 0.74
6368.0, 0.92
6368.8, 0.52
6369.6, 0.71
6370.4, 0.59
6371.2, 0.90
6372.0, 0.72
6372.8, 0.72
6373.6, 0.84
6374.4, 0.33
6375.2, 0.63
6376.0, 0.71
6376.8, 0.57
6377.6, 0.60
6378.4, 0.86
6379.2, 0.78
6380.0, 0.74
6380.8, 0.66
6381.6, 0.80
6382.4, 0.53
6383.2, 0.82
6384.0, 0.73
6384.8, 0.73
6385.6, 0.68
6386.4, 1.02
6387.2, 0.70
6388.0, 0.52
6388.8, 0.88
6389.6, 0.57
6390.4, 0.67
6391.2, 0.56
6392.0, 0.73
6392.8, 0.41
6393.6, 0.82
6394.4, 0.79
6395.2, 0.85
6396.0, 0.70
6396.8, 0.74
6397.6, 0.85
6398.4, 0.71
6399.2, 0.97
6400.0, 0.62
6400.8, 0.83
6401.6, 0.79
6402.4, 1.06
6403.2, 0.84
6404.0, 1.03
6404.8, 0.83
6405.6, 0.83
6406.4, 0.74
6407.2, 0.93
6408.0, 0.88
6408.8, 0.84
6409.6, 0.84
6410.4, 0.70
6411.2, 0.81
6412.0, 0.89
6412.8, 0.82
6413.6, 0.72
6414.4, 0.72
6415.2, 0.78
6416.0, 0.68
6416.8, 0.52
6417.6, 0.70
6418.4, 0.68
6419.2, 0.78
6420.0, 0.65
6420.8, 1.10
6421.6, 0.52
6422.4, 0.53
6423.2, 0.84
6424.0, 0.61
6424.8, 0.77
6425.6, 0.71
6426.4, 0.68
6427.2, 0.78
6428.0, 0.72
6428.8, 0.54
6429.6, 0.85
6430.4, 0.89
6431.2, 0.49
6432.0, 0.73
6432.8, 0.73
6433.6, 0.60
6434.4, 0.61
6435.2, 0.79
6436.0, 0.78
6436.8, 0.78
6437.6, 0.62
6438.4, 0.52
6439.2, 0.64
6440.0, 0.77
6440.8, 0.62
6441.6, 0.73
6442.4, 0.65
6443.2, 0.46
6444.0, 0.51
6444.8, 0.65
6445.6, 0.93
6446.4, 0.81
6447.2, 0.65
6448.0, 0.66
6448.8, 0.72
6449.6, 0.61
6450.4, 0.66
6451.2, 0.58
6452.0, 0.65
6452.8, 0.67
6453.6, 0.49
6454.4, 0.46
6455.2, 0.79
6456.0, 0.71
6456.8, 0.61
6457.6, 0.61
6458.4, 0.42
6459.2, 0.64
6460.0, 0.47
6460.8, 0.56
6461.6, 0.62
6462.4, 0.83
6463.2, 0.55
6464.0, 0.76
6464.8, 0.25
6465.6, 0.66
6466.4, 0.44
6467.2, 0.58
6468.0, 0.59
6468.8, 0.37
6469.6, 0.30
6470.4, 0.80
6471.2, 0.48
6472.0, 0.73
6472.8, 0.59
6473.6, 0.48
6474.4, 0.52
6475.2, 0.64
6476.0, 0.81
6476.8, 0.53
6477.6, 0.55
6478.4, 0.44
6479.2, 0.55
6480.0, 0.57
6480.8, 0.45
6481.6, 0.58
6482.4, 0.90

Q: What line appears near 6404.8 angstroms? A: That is C III]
